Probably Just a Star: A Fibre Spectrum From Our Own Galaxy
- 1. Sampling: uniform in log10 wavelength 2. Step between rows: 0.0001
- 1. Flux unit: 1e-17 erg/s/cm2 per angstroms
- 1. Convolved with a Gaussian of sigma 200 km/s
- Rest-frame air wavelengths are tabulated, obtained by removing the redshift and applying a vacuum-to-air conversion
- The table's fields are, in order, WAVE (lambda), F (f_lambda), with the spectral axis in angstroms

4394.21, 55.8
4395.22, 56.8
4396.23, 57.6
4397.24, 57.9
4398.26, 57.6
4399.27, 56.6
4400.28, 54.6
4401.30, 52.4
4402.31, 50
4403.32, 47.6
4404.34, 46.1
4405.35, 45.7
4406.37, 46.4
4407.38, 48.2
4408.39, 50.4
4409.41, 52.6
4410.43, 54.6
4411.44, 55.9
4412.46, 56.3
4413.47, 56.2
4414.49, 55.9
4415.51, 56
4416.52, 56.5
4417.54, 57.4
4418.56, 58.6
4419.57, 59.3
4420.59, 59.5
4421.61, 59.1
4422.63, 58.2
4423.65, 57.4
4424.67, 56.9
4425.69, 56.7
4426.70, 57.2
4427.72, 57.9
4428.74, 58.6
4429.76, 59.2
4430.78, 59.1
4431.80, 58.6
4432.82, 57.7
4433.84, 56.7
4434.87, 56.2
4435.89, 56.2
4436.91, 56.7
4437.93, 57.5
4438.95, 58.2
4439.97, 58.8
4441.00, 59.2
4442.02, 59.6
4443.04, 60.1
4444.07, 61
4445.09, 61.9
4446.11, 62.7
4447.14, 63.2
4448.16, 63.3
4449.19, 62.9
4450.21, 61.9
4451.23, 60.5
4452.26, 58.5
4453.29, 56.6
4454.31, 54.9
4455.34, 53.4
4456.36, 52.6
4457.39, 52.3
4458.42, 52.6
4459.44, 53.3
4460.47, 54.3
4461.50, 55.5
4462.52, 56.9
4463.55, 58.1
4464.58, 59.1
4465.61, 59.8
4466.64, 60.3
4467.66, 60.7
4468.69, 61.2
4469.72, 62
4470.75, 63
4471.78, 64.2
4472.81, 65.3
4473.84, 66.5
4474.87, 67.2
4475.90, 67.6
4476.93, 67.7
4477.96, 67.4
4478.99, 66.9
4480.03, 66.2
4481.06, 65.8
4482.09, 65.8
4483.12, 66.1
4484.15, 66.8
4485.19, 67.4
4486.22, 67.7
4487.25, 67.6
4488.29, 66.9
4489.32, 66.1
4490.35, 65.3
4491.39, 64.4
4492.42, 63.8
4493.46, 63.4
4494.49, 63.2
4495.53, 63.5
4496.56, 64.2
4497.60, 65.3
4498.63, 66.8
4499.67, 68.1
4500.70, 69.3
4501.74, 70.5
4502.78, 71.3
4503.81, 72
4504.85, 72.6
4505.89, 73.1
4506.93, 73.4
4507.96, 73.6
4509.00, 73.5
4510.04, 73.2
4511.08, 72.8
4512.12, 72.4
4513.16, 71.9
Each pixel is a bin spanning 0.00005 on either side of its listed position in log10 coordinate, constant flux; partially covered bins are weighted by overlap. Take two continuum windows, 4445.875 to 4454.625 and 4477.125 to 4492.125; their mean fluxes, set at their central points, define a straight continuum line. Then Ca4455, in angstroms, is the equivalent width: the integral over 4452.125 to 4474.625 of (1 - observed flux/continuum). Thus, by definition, 1.61 angstroms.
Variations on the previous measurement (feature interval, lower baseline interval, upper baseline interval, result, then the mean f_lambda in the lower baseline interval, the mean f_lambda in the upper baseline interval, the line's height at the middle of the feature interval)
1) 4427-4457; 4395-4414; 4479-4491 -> 0.20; 52.8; 66.5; 59.1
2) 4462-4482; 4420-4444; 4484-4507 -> 0.14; 58.1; 67.4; 63.9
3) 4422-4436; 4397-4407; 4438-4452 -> -0.10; 51.3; 60.9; 57.3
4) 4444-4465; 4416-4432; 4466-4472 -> 0.96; 58.2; 61.8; 60.6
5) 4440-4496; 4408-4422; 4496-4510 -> 2.50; 56.3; 70.4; 64.8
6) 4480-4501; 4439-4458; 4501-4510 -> 0.92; 59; 72.4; 68.9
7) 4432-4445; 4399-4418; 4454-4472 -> -0.72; 52.5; 57.4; 55.2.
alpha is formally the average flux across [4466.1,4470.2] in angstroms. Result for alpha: 61.1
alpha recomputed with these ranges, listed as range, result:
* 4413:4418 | 56.4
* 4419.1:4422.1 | 59.2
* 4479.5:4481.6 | 65.8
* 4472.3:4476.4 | 66.7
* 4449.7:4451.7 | 61.4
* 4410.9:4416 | 56.1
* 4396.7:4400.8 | 56.6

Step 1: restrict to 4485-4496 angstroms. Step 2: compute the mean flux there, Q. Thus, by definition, 65.3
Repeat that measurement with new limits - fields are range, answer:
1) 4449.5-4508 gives 63.6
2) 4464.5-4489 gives 65.1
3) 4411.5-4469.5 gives 58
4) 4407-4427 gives 56.2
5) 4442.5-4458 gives 59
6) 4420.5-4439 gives 57.7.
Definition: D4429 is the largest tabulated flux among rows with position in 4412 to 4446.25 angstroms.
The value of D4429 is 62.7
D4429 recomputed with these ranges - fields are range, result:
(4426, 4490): 67.7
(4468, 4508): 73.6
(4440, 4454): 63.3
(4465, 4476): 67.6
